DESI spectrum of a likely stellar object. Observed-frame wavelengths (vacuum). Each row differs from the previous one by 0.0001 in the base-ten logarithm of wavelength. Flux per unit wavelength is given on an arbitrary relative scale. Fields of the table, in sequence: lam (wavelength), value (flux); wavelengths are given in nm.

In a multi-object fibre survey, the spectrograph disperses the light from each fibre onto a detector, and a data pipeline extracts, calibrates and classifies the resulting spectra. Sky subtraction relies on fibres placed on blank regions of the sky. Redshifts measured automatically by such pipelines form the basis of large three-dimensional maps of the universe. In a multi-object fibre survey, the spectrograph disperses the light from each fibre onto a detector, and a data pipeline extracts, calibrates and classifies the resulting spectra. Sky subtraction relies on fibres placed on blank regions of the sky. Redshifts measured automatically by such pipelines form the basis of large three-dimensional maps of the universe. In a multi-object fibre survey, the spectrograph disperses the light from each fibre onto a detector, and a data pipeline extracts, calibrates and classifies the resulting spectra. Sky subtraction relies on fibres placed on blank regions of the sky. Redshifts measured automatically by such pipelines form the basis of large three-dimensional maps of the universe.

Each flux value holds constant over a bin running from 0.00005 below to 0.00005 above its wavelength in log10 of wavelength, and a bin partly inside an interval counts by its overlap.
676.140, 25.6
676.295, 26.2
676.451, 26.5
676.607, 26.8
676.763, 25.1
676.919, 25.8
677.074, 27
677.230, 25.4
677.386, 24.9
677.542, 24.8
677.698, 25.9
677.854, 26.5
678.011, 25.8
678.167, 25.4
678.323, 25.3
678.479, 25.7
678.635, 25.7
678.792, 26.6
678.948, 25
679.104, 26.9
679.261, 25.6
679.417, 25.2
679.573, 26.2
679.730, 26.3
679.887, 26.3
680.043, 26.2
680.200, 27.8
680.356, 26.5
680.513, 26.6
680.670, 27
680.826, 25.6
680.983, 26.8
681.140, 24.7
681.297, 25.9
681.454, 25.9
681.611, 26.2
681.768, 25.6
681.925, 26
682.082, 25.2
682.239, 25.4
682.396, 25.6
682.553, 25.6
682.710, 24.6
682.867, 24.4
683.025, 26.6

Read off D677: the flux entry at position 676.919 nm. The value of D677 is 25.8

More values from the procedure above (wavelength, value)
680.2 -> 27.8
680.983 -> 26.8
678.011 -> 25.8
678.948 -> 25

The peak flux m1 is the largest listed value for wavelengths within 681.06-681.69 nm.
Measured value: 26.2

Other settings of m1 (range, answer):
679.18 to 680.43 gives 27.8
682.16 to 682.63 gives 25.6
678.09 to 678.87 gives 26.6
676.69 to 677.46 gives 27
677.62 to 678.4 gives 26.5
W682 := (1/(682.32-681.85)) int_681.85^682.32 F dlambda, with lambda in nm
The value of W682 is 25.5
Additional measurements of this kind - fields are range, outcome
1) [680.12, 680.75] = 27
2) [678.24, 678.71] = 25.6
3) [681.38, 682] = 25.9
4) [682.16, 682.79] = 25.3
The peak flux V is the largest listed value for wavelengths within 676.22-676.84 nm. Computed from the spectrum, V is 26.8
